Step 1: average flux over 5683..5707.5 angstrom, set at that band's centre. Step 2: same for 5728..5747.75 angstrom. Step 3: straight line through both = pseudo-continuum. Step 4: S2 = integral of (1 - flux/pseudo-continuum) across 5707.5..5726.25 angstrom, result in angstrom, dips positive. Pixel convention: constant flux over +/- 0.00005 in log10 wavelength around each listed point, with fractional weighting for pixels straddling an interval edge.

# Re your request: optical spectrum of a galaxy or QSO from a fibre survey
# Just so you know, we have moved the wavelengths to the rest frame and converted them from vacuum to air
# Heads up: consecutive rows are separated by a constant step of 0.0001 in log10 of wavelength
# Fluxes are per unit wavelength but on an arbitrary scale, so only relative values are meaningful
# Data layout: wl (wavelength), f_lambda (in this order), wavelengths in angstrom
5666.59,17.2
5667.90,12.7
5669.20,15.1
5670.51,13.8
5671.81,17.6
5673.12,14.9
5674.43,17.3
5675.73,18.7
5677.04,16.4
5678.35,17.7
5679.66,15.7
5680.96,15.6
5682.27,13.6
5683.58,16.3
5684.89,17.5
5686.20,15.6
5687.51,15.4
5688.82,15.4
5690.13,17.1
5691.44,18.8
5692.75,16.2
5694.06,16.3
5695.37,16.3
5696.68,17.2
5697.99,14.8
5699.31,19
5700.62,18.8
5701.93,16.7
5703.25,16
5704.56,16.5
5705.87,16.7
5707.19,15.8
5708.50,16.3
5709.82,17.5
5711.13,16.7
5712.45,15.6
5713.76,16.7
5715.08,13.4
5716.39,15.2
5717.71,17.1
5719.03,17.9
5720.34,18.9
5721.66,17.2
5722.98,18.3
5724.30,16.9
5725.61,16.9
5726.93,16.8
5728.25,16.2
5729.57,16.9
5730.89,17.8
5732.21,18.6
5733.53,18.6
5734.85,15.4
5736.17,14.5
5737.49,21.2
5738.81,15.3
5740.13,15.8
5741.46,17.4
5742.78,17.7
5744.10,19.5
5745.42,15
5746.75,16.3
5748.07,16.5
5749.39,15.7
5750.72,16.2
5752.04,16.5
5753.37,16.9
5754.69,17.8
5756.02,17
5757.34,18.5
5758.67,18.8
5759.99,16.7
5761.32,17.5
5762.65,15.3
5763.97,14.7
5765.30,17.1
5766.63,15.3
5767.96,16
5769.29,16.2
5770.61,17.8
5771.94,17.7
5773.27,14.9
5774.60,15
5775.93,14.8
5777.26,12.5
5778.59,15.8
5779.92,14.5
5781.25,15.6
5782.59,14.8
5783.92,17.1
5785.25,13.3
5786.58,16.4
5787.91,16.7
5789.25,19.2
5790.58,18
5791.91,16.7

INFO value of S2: 0.2 angstrom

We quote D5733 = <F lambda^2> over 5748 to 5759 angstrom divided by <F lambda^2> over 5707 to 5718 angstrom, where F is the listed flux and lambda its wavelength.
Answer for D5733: 1.08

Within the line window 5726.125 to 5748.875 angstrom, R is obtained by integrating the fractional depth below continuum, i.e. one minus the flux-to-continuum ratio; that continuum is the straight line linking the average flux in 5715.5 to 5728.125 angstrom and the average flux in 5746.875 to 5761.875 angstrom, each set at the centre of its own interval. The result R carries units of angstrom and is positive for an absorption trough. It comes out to 0.1 angstrom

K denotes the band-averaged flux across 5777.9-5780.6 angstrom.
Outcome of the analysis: 15.1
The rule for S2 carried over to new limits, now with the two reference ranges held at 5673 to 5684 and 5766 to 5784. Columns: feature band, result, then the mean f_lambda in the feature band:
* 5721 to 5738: -1.50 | 17.3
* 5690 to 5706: -0.80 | 17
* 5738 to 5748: -0.63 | 16.8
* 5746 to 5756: -0.55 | 16.6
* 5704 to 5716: -0.04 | 16.1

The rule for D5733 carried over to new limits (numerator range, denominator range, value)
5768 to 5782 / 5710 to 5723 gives 0.95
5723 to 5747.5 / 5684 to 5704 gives 1.04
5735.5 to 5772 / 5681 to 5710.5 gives 1.04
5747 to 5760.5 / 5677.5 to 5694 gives 1.07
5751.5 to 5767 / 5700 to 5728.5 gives 1.02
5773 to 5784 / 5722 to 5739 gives 0.88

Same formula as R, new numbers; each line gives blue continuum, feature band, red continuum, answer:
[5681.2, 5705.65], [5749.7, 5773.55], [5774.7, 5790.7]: -1.4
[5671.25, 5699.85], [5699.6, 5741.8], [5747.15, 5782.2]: -1.3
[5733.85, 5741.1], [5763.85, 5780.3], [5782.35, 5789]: 0.5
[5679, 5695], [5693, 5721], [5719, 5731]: 0.2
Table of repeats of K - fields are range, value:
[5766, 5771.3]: 16.3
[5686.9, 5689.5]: 15.4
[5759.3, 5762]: 17.1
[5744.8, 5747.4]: 15.6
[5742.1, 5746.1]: 17.4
